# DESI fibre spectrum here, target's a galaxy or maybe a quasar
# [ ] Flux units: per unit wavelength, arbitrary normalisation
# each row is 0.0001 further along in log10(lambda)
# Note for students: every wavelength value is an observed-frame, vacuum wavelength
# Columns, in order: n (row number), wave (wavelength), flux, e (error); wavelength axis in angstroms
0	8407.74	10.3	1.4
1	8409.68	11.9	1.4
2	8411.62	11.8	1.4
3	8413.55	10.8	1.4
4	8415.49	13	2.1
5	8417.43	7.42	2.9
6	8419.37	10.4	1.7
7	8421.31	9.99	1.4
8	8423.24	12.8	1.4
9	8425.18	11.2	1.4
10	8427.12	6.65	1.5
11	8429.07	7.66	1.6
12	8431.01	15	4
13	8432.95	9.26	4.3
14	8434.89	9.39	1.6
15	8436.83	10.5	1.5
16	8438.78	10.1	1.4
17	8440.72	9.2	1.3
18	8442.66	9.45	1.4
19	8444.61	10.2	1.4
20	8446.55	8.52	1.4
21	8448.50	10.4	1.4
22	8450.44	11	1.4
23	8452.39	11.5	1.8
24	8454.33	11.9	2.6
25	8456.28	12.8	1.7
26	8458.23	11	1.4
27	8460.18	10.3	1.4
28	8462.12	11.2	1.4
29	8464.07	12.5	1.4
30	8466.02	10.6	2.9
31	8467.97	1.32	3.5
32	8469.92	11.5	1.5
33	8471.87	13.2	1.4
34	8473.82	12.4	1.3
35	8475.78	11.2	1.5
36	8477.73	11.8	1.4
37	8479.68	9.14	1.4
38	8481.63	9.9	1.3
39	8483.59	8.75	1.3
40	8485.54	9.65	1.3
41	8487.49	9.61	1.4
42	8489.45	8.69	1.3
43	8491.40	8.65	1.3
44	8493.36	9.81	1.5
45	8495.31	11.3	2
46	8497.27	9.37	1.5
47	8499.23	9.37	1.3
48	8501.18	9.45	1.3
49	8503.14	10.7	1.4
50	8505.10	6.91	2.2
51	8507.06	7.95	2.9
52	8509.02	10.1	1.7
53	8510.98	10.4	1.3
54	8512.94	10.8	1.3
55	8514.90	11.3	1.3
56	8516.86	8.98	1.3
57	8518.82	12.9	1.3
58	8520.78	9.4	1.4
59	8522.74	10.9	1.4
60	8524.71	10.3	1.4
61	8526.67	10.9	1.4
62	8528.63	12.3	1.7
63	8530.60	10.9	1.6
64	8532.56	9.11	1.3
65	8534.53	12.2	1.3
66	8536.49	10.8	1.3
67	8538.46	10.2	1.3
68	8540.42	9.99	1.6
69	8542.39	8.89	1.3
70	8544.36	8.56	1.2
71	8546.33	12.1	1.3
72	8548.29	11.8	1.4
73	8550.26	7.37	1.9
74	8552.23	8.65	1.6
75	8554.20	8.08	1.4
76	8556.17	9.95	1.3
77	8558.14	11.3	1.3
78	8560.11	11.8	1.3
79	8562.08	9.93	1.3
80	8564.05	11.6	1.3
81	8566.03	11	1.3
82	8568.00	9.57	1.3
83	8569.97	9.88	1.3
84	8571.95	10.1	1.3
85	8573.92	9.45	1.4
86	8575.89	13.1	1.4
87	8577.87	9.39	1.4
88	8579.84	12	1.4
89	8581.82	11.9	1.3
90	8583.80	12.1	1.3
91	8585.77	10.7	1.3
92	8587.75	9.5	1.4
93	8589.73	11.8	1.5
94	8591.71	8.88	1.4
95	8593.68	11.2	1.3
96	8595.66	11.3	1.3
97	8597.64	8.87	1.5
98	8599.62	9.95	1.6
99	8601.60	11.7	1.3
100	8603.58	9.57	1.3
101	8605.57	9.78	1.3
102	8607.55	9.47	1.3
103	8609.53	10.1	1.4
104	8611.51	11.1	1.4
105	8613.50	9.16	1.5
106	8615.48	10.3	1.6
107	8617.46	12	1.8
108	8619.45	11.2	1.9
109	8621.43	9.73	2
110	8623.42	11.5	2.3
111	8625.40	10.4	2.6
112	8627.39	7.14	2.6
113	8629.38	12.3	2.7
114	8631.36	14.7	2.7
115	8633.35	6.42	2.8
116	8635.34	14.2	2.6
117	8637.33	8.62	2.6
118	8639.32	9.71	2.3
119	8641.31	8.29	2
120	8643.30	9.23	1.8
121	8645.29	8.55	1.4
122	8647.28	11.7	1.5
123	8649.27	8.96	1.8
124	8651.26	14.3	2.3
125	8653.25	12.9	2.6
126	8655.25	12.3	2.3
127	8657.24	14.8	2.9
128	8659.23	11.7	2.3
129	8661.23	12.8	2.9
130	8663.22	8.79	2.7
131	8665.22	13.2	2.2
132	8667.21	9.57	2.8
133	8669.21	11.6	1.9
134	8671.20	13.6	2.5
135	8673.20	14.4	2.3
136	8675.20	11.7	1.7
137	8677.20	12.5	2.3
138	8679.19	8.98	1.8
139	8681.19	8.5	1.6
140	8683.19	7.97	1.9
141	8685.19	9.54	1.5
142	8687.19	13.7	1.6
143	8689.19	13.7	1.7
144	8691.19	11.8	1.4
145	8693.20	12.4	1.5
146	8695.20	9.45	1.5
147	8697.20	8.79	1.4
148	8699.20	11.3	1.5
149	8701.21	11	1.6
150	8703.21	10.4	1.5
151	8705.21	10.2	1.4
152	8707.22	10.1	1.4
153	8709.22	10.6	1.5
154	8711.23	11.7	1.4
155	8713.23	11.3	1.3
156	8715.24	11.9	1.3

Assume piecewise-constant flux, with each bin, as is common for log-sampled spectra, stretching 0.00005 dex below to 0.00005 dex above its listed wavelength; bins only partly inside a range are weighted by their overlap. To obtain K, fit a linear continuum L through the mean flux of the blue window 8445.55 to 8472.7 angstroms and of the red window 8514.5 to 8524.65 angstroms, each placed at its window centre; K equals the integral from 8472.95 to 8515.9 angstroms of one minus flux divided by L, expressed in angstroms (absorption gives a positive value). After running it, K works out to 2.9 angstroms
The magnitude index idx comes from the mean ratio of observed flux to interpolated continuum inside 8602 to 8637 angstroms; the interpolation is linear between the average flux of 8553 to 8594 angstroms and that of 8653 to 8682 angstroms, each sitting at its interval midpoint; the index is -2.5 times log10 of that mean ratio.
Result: 0.07 mag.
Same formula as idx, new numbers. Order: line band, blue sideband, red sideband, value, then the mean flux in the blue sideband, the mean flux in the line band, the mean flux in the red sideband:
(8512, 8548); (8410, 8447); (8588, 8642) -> -0.033 mag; 10.2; 10.6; 10.3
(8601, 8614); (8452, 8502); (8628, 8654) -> 0.051 mag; 10.3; 10.1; 10.7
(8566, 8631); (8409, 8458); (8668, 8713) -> 0.036 mag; 10.5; 10.5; 11.1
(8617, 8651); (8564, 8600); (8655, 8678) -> 0.127 mag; 10.6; 10.3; 12.2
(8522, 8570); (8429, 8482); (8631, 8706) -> 0.044 mag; 10.5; 10.3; 11.1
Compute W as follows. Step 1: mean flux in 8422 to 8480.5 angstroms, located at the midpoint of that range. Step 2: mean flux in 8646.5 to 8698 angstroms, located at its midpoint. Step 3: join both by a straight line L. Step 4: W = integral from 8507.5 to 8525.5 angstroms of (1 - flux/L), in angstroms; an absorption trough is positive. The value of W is 0.48 angstroms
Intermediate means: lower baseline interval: 10.5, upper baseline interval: 11.5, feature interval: 10.5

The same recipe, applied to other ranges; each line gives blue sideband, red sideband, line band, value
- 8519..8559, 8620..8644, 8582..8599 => -0.6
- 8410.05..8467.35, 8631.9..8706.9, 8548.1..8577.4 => 1.7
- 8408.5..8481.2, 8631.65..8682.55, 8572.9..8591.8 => -0.1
